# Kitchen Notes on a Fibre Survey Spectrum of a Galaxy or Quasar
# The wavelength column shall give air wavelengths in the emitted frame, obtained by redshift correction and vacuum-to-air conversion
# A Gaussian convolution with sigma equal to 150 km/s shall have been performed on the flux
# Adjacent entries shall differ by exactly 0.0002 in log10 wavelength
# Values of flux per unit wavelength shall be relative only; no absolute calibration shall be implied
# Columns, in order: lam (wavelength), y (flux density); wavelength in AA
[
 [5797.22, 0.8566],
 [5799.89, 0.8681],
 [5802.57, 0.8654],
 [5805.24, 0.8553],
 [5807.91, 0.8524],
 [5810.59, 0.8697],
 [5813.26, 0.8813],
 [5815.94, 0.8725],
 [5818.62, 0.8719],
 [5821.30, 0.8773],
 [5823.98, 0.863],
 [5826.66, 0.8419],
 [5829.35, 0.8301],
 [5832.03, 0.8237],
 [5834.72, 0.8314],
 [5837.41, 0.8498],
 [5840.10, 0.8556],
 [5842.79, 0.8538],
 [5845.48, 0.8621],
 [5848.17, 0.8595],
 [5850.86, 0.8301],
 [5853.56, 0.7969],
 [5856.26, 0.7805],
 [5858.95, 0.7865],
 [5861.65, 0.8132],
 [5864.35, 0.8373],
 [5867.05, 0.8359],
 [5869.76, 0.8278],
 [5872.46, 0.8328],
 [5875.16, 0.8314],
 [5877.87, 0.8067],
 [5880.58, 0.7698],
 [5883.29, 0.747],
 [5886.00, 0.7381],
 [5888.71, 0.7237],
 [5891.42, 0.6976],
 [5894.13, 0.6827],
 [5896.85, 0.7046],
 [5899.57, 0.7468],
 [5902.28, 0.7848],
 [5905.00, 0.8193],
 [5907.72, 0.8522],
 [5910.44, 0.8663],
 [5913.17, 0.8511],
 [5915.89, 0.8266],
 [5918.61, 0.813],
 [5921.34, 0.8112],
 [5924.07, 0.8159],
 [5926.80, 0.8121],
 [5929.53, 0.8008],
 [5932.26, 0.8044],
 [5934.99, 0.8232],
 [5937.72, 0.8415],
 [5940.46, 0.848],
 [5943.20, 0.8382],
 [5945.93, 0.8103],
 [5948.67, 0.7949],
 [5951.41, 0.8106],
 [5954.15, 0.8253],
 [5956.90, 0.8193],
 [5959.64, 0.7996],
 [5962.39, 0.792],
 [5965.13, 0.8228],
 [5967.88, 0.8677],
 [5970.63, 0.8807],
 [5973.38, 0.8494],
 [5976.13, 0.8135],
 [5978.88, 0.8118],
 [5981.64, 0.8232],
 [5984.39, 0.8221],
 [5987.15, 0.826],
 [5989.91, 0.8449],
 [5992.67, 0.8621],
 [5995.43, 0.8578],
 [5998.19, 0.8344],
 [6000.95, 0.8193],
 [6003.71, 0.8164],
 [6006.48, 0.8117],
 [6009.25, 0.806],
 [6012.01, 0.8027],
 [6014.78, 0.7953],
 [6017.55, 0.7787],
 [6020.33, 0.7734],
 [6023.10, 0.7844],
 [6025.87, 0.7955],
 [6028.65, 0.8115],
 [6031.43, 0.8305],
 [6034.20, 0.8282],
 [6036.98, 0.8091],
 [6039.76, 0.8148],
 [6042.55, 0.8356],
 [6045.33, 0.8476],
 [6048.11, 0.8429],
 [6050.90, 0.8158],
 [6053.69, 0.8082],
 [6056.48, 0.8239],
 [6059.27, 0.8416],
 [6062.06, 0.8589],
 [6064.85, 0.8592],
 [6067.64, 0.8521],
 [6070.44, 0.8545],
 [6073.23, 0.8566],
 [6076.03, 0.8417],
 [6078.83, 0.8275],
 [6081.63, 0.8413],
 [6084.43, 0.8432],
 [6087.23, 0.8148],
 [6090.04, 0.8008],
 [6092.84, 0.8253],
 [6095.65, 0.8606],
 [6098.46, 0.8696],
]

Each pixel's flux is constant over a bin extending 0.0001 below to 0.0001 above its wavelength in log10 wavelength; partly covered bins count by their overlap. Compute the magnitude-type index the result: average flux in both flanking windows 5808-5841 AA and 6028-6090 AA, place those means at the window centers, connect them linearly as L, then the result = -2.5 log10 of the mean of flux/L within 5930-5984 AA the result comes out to 0.02 mag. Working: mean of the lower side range 0.855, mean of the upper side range 0.834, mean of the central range 0.825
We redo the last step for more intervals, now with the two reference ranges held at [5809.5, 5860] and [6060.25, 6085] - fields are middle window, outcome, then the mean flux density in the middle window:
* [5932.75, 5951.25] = 0.03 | 0.824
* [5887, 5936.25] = 0.07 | 0.791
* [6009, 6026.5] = 0.08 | 0.79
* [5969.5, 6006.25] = 0.02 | 0.834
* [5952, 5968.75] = 0.04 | 0.819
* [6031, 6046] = 0.03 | 0.827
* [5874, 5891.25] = 0.11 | 0.764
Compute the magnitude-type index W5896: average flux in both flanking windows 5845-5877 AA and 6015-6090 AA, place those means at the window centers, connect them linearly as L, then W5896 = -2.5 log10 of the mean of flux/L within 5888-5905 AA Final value 0.129 mag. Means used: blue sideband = 0.823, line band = 0.731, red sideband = 0.826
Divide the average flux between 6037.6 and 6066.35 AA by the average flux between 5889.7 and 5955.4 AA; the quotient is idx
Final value 1.04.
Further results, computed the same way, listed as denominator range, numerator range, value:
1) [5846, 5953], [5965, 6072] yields 1.03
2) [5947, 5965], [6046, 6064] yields 1.03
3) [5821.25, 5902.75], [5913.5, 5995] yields 1.03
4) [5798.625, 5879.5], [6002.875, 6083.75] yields 0.98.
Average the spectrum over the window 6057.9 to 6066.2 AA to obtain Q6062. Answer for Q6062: 0.854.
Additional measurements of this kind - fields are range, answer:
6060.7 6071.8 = 0.856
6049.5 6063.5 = 0.829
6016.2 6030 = 0.788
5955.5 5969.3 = 0.82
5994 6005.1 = 0.832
